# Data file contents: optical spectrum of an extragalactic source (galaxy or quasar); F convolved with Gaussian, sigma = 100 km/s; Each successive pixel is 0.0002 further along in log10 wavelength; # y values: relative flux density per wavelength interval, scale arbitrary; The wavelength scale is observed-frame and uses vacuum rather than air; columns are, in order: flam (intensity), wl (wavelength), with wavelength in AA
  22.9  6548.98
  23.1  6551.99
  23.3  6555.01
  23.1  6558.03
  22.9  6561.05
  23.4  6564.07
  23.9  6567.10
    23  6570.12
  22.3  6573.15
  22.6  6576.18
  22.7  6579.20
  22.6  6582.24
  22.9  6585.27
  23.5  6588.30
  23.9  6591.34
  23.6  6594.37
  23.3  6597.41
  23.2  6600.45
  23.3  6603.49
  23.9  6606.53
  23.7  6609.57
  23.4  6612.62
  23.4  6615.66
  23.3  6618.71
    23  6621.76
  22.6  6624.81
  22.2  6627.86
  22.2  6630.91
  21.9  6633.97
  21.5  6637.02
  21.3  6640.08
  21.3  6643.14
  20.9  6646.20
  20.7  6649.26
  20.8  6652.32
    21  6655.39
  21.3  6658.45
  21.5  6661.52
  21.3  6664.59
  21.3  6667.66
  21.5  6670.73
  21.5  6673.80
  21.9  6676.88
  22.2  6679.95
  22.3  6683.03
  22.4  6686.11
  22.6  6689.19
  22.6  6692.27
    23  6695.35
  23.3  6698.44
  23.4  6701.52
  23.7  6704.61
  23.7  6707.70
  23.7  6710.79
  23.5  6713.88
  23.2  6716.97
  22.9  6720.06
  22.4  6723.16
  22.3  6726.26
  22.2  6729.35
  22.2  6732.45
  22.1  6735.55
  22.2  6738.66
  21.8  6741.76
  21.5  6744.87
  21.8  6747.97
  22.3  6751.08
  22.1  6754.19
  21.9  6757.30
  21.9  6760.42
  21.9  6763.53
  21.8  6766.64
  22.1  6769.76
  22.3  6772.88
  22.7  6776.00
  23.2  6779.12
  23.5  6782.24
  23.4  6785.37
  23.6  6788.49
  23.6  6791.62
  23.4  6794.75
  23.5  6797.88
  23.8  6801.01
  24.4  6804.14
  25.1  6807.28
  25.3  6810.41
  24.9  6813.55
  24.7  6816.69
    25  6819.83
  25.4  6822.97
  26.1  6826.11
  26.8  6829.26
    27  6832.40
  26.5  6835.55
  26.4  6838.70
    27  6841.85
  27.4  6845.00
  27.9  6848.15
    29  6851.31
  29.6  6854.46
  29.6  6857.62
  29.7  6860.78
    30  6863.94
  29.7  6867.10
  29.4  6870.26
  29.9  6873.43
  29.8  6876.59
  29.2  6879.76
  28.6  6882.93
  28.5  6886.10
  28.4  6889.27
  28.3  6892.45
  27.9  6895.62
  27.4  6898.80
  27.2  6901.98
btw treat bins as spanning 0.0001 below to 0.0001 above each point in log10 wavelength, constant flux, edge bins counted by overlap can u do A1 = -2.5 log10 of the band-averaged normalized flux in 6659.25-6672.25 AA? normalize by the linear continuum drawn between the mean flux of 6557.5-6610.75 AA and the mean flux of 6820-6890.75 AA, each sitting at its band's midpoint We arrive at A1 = 0.16 mag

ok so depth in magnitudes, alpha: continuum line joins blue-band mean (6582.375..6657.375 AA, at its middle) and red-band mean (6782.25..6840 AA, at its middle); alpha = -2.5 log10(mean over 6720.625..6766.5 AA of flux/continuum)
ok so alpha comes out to 0.09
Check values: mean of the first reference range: 22.5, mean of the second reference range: 24.9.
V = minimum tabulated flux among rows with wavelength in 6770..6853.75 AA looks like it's 22.3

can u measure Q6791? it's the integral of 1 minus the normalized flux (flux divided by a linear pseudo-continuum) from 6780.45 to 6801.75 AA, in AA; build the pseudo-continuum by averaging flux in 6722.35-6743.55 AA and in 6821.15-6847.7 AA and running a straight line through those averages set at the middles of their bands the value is 1.02 AA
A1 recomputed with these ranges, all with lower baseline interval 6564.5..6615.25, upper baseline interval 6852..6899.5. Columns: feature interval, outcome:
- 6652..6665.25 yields 0.16 mag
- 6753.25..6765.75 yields 0.21 mag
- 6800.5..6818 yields 0.12 mag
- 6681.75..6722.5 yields 0.11 mag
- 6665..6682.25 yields 0.15 mag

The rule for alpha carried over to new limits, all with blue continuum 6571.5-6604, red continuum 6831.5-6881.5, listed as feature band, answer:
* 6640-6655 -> 0.16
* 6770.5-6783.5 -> 0.18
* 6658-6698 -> 0.14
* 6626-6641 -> 0.10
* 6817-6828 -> 0.10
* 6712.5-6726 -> 0.13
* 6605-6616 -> 0.00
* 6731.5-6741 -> 0.18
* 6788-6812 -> 0.14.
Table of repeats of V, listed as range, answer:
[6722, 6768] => 21.5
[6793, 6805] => 23.4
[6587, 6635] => 21.9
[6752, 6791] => 21.8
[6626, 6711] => 20.7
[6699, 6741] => 22.1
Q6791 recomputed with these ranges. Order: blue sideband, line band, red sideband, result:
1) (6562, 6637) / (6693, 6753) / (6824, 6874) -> 6.8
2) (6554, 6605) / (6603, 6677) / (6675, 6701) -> 2.6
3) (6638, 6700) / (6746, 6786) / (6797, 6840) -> 2.9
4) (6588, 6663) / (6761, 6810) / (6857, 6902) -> 6.1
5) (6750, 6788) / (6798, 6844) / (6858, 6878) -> 1.3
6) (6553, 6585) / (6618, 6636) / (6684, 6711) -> 0.4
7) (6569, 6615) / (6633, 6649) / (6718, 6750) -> 1.1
